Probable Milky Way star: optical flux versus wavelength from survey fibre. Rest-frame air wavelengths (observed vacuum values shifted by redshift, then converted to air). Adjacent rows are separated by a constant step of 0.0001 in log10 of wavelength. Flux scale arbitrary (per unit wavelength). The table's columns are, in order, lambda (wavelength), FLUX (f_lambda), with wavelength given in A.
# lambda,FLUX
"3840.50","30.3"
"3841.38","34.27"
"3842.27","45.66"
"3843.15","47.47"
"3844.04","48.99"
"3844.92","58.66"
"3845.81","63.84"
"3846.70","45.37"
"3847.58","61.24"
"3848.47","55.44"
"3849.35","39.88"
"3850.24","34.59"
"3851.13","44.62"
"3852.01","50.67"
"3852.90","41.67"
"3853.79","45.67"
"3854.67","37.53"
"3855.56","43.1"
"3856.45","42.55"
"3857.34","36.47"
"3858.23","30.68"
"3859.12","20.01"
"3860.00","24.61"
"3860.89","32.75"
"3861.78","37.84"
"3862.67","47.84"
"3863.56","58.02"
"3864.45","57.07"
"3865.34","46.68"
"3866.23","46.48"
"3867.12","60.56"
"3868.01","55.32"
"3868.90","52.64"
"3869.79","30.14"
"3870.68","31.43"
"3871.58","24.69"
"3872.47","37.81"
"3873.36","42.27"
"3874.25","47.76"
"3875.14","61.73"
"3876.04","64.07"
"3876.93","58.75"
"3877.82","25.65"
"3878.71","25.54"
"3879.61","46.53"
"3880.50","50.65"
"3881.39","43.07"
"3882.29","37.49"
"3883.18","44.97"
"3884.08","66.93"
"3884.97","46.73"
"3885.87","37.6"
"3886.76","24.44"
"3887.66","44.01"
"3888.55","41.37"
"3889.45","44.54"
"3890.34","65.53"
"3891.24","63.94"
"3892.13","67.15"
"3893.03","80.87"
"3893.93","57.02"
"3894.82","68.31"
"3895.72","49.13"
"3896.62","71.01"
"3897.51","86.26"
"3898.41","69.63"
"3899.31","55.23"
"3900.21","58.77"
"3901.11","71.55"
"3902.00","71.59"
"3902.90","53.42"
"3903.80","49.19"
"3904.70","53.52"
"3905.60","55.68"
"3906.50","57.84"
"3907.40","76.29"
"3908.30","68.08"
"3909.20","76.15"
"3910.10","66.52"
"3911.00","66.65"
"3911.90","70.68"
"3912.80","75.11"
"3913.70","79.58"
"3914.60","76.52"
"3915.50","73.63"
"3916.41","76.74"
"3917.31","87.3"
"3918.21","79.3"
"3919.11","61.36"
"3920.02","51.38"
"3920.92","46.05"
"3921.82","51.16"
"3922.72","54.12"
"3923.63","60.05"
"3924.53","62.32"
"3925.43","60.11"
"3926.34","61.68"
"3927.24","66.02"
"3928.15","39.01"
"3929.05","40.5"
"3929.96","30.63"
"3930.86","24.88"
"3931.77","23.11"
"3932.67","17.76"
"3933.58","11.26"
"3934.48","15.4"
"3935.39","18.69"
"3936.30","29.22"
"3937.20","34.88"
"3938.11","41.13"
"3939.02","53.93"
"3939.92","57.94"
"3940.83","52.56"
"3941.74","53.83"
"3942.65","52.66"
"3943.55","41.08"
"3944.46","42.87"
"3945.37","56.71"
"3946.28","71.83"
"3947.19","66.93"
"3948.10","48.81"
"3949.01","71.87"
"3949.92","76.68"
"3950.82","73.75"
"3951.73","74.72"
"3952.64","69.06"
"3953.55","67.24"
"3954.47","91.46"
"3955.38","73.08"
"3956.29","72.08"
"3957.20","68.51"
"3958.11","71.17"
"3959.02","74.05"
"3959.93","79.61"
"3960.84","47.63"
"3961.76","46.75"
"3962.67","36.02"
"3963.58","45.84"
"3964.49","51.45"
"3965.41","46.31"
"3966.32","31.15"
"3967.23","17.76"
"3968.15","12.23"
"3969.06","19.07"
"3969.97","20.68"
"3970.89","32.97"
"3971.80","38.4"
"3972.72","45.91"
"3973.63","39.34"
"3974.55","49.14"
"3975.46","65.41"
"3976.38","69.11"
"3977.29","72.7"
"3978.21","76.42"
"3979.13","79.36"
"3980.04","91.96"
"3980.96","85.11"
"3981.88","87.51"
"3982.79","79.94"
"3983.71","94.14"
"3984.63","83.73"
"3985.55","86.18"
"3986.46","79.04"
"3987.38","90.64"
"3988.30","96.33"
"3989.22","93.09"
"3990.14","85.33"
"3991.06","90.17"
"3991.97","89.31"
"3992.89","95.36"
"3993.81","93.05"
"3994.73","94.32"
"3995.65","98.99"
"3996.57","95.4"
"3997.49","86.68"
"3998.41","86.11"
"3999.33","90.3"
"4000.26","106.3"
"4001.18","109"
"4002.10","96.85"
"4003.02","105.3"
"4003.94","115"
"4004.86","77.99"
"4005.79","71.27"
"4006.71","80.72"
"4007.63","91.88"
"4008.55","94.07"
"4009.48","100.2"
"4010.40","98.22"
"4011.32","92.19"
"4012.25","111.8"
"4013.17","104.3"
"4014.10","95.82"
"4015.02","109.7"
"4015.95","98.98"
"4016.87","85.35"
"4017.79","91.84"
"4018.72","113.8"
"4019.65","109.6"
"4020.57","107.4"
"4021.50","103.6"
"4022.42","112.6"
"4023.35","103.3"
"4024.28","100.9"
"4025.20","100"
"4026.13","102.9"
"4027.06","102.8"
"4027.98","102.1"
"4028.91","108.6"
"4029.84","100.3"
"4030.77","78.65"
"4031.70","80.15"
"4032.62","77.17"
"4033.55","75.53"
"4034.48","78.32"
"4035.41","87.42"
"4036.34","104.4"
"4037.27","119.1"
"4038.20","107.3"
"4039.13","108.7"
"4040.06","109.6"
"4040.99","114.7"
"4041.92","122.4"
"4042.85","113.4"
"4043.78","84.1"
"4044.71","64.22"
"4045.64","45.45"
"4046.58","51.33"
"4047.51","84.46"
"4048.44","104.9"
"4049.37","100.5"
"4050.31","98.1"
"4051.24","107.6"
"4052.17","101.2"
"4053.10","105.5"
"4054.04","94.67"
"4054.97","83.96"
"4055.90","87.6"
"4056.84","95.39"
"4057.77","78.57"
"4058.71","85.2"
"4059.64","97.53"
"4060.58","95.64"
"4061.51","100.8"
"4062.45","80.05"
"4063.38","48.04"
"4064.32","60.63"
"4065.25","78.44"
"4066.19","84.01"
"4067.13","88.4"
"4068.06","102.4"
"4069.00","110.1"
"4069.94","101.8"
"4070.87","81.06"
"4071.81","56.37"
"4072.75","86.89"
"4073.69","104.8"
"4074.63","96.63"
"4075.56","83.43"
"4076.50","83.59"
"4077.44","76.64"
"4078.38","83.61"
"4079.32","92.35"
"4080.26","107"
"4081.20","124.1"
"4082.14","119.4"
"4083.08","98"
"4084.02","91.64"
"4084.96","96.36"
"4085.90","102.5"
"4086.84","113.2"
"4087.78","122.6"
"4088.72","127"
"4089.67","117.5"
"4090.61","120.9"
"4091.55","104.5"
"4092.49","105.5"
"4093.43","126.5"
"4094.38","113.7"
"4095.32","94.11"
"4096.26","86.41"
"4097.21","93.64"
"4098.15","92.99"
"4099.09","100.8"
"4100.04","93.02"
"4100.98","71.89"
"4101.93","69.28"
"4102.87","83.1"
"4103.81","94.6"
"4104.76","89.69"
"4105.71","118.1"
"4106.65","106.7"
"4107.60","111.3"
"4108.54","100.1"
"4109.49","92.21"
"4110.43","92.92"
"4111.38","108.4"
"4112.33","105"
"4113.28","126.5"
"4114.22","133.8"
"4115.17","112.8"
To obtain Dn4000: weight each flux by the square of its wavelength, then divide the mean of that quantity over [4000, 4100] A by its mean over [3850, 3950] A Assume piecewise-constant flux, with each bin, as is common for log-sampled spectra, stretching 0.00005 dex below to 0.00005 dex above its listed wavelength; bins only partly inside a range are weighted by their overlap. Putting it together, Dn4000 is 2.02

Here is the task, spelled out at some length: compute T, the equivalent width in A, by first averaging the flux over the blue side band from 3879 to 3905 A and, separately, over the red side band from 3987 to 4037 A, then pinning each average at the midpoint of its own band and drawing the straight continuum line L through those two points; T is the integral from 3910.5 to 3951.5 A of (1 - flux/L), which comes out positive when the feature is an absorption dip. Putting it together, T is 8.73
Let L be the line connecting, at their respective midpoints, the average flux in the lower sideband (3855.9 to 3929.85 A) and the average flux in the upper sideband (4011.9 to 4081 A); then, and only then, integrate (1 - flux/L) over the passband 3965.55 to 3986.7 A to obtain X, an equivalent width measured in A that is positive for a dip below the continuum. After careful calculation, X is 4.9 A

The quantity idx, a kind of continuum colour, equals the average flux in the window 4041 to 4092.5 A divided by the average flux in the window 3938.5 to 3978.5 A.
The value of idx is 1.7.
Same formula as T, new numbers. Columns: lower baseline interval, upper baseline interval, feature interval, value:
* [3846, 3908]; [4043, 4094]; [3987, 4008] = -4.3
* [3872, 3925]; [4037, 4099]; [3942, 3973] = 7.4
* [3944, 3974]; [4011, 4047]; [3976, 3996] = -4.6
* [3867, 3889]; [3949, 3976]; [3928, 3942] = 4.6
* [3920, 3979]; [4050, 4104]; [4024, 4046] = -4.2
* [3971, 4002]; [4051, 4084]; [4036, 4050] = -1.2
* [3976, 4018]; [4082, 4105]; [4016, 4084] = 2.2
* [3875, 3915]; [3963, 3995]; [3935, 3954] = 2.4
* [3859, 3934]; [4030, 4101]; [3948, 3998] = 2.7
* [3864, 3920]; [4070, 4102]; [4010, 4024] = -3.1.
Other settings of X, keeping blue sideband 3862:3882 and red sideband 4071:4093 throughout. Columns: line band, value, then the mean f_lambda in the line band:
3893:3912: -3.84 A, 64.7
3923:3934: 3.38 A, 41.7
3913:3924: -1.67 A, 66.6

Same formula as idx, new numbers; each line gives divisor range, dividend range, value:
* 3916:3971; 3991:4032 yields 1.91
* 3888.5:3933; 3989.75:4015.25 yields 1.57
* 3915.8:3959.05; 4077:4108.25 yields 1.86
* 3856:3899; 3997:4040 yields 2.03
